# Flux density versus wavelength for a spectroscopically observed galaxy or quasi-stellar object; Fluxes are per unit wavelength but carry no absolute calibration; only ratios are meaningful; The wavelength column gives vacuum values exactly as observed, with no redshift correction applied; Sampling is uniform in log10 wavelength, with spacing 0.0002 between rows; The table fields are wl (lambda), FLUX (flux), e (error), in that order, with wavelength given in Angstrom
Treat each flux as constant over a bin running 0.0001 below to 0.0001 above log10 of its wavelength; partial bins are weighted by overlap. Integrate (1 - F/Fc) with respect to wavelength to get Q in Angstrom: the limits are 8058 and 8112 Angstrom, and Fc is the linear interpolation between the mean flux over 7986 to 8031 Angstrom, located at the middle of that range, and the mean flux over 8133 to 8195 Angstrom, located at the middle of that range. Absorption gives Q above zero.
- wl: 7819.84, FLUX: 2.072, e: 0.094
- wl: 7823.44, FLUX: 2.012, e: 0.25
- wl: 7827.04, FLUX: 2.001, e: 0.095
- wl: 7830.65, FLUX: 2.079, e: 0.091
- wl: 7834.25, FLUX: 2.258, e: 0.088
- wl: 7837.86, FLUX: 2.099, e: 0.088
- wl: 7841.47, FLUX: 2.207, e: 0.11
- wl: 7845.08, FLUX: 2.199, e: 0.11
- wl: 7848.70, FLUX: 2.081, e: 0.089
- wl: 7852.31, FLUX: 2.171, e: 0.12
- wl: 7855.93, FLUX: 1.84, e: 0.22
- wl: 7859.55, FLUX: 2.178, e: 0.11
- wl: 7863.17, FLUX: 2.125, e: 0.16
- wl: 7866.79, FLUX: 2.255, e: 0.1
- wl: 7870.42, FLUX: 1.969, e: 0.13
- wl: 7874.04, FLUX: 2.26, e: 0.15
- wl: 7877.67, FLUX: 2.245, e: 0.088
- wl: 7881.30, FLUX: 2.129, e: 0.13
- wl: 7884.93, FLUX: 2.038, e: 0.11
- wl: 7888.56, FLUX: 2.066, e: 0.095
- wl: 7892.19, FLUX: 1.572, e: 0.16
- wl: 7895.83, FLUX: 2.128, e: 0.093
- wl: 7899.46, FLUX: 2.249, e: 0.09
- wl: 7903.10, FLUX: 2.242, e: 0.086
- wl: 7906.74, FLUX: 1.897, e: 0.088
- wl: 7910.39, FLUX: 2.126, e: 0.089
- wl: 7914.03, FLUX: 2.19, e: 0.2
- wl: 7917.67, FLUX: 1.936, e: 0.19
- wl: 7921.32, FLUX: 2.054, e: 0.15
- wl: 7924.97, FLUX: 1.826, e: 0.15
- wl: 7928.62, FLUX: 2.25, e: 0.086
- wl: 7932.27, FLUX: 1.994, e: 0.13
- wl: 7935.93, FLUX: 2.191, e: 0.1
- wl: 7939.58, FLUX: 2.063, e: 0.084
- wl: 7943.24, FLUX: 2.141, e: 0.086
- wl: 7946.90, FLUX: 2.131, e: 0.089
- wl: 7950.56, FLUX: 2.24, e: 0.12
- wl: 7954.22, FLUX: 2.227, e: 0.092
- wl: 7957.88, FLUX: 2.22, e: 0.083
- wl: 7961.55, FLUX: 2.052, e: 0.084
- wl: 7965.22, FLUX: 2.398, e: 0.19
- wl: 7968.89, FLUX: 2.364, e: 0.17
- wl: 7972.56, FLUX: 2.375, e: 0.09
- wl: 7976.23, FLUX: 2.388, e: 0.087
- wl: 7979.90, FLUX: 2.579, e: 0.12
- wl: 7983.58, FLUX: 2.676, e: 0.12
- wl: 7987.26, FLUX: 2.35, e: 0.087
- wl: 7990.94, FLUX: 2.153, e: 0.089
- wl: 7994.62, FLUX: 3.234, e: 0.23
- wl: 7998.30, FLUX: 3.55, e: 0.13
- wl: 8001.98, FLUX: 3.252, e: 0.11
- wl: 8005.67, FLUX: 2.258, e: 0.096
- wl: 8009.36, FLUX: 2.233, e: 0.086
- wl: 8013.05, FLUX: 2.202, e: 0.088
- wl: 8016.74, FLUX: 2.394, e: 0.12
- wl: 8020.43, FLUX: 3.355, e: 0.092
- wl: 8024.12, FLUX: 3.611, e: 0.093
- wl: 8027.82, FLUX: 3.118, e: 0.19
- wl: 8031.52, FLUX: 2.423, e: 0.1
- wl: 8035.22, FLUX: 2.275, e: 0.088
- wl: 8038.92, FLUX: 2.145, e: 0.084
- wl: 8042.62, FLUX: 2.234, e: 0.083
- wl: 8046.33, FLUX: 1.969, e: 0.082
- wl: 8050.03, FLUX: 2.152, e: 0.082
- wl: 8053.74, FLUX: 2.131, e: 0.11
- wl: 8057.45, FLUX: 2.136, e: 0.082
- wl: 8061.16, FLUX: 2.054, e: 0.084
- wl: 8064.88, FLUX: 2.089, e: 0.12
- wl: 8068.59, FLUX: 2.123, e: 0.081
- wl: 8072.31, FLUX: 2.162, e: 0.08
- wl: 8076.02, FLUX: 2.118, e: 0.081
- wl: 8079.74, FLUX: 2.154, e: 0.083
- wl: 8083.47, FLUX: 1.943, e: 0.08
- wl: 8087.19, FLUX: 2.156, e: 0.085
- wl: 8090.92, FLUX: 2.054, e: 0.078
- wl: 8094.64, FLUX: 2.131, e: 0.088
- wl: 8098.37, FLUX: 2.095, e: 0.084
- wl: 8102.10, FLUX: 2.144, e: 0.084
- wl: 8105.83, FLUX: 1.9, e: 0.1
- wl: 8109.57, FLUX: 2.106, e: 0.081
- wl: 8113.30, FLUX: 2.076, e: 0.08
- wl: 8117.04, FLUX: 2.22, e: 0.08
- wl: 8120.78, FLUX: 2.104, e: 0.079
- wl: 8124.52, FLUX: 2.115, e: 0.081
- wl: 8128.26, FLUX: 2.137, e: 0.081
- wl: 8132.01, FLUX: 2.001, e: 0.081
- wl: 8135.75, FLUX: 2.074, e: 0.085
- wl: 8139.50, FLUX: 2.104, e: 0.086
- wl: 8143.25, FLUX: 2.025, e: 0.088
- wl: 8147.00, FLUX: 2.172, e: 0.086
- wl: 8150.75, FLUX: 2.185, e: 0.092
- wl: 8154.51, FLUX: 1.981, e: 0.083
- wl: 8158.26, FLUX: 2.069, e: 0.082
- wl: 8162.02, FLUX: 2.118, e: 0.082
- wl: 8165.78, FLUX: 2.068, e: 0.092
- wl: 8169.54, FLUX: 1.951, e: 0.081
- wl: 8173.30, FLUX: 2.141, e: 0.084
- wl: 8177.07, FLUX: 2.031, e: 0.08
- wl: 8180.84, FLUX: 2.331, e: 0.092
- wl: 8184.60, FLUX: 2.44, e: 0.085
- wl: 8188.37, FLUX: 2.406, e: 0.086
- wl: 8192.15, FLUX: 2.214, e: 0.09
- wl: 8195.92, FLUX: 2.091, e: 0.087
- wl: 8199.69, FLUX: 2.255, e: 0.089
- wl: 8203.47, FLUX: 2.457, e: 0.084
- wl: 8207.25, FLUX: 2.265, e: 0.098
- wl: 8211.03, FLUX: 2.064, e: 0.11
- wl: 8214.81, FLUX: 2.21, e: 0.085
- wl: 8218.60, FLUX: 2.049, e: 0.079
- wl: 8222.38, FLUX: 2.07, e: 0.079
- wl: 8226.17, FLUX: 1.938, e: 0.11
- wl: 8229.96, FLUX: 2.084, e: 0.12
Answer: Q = 8.46 Angstrom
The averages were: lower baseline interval 2.8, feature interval 2.09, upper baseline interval 2.14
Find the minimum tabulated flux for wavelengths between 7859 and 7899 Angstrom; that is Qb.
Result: 1.572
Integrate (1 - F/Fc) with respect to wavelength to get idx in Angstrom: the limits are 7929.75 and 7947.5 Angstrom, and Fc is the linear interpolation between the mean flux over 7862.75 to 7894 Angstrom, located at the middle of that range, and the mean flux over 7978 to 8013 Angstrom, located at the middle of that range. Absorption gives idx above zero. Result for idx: 2.0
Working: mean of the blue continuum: 2.07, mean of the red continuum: 2.67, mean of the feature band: 2.11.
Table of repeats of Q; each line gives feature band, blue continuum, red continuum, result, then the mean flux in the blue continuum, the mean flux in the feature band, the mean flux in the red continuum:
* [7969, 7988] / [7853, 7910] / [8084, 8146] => -3.52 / 2.08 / 2.47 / 2.09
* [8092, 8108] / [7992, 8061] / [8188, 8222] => 2.35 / 2.57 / 2.07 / 2.21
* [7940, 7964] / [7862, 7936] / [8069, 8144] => -0.98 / 2.08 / 2.17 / 2.09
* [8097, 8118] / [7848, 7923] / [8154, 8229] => 0.53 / 2.08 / 2.08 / 2.16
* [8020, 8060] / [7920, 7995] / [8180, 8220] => -3.63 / 2.26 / 2.47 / 2.25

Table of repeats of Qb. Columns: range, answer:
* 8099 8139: 1.9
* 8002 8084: 1.943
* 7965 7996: 2.153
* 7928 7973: 1.994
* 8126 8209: 1.951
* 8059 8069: 2.054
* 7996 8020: 2.202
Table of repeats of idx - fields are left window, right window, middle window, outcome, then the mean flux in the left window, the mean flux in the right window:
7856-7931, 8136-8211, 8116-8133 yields 0.3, 2.08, 2.17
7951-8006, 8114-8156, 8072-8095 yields 1.5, 2.54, 2.1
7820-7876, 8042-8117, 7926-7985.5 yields -4.4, 2.11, 2.1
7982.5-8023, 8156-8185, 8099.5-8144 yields 4.1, 2.71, 2.13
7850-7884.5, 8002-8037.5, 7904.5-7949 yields 5.2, 2.13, 2.68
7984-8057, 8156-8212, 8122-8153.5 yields 2.8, 2.57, 2.19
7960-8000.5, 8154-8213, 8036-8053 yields 2.2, 2.57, 2.19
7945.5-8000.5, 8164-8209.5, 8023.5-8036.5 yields -2.2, 2.47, 2.22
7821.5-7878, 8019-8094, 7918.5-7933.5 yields 1.1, 2.12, 2.31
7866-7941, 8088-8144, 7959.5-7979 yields -2.3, 2.08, 2.09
